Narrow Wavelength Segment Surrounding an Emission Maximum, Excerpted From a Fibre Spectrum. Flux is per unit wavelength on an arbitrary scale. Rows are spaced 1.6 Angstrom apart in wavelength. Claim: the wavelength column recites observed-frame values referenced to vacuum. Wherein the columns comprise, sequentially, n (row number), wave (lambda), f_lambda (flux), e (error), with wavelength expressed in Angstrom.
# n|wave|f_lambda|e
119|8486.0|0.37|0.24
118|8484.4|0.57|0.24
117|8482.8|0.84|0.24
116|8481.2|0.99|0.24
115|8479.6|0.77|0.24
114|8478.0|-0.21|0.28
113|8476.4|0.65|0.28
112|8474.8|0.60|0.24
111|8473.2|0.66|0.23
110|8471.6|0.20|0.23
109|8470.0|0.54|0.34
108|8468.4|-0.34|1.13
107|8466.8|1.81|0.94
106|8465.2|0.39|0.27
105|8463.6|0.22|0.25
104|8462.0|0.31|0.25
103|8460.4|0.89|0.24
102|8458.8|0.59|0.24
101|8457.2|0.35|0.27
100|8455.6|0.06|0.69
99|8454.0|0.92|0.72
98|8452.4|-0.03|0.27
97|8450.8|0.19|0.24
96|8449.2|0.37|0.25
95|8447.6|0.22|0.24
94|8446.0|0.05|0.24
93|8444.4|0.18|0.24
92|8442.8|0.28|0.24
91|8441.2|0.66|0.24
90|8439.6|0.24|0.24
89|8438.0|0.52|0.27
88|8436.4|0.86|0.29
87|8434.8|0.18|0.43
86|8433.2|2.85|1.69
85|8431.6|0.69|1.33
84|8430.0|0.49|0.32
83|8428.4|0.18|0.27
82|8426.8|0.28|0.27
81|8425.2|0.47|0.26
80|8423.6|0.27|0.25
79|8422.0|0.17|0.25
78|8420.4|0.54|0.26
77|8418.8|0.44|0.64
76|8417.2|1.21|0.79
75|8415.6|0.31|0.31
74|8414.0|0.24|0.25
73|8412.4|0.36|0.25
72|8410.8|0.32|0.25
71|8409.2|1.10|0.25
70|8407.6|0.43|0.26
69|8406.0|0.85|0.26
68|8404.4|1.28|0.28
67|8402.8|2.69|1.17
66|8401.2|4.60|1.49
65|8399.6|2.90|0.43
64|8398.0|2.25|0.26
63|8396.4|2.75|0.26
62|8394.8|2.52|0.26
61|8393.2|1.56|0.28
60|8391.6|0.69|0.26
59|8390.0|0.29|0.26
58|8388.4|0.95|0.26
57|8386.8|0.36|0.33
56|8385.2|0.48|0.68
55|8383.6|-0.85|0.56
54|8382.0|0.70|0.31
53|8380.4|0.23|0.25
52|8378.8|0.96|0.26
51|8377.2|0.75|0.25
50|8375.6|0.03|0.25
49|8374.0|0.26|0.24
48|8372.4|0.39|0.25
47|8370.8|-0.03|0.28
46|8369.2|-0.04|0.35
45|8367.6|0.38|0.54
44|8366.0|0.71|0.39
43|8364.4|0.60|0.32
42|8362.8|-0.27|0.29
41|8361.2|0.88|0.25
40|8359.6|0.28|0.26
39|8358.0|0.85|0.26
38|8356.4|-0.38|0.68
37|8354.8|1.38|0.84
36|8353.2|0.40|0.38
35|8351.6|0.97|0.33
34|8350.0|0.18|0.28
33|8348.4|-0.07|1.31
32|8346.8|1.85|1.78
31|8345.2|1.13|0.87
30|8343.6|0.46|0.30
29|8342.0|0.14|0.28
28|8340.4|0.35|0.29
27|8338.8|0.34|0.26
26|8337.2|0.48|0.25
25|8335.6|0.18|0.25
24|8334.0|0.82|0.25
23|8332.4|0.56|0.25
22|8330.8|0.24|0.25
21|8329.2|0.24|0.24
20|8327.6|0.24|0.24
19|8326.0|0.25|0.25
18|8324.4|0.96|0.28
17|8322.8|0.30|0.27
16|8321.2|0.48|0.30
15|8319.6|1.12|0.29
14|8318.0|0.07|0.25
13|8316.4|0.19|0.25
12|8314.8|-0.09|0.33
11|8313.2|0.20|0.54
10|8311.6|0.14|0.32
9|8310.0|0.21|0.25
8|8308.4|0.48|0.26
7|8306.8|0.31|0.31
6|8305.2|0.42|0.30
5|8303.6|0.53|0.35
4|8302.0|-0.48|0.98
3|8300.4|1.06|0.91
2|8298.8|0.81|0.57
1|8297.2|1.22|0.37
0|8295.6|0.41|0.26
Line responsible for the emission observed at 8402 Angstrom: [O II]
